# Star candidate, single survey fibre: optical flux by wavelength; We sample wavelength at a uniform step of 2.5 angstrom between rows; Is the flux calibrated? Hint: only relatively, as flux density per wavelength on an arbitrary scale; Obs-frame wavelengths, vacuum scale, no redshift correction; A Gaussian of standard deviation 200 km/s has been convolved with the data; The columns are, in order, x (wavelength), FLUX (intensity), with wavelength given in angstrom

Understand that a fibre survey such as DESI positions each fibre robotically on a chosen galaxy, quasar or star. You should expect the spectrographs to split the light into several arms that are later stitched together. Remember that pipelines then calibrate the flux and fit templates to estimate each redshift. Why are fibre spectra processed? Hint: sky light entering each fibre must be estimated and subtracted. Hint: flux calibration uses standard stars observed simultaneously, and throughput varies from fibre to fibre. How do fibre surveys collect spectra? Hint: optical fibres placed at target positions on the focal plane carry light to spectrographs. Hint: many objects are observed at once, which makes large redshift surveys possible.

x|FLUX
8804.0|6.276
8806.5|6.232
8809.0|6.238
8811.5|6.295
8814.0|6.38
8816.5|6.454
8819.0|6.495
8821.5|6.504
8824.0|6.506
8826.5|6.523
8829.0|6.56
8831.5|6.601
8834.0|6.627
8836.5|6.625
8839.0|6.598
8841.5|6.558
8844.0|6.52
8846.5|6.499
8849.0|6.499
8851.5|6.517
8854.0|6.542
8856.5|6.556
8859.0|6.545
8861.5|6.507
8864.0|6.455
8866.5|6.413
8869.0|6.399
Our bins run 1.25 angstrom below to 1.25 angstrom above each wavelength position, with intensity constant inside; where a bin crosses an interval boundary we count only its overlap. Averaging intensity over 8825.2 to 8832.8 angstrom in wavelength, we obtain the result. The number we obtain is 6.56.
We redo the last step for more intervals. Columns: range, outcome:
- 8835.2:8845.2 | 6.58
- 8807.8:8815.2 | 6.3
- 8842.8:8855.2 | 6.52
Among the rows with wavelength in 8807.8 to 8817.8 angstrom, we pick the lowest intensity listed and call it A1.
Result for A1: 6.238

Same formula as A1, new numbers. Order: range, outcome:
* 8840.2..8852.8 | 6.499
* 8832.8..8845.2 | 6.52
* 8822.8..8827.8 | 6.506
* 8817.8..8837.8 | 6.495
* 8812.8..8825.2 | 6.38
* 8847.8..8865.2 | 6.455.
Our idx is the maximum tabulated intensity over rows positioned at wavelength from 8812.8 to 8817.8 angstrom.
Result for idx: 6.454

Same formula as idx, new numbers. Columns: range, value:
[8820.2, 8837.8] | 6.627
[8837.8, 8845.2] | 6.598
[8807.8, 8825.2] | 6.506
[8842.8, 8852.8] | 6.52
